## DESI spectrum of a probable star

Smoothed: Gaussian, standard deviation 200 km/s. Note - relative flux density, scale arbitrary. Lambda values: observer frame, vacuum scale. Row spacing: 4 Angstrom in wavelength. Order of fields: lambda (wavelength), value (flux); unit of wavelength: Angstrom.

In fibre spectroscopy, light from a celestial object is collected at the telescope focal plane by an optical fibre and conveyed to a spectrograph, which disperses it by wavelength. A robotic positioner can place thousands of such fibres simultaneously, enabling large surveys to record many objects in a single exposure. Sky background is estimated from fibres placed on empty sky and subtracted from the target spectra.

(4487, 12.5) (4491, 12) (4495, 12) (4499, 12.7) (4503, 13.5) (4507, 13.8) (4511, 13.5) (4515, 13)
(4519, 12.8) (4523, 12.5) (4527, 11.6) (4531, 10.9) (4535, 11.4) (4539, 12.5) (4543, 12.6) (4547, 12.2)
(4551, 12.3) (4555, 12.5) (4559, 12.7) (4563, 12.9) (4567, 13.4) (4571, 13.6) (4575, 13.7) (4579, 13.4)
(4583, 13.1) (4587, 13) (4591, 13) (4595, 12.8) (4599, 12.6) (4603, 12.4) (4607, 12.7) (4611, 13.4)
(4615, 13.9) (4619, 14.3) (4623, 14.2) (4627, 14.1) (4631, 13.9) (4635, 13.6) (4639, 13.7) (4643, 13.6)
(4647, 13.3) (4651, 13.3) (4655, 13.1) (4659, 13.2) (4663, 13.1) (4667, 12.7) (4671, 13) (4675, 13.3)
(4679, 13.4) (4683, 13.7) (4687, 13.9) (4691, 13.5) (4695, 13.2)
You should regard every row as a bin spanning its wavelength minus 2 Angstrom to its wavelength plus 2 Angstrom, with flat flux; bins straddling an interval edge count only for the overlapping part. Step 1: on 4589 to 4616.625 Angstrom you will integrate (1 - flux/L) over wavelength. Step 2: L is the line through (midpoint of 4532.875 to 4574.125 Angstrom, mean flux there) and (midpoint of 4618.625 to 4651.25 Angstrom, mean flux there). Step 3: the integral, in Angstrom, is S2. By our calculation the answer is 0.8 Angstrom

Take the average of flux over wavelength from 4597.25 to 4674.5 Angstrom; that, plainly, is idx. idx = 13.4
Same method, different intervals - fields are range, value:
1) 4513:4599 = 12.7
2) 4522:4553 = 12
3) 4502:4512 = 13.6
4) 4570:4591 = 13.3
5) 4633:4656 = 13.4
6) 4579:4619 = 13.1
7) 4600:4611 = 12.7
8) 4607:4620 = 13.7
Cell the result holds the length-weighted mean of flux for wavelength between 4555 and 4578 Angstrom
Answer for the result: 13.2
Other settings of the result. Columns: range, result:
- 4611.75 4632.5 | 14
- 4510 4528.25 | 12.7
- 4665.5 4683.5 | 13.2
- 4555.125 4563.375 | 12.7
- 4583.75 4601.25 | 12.9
